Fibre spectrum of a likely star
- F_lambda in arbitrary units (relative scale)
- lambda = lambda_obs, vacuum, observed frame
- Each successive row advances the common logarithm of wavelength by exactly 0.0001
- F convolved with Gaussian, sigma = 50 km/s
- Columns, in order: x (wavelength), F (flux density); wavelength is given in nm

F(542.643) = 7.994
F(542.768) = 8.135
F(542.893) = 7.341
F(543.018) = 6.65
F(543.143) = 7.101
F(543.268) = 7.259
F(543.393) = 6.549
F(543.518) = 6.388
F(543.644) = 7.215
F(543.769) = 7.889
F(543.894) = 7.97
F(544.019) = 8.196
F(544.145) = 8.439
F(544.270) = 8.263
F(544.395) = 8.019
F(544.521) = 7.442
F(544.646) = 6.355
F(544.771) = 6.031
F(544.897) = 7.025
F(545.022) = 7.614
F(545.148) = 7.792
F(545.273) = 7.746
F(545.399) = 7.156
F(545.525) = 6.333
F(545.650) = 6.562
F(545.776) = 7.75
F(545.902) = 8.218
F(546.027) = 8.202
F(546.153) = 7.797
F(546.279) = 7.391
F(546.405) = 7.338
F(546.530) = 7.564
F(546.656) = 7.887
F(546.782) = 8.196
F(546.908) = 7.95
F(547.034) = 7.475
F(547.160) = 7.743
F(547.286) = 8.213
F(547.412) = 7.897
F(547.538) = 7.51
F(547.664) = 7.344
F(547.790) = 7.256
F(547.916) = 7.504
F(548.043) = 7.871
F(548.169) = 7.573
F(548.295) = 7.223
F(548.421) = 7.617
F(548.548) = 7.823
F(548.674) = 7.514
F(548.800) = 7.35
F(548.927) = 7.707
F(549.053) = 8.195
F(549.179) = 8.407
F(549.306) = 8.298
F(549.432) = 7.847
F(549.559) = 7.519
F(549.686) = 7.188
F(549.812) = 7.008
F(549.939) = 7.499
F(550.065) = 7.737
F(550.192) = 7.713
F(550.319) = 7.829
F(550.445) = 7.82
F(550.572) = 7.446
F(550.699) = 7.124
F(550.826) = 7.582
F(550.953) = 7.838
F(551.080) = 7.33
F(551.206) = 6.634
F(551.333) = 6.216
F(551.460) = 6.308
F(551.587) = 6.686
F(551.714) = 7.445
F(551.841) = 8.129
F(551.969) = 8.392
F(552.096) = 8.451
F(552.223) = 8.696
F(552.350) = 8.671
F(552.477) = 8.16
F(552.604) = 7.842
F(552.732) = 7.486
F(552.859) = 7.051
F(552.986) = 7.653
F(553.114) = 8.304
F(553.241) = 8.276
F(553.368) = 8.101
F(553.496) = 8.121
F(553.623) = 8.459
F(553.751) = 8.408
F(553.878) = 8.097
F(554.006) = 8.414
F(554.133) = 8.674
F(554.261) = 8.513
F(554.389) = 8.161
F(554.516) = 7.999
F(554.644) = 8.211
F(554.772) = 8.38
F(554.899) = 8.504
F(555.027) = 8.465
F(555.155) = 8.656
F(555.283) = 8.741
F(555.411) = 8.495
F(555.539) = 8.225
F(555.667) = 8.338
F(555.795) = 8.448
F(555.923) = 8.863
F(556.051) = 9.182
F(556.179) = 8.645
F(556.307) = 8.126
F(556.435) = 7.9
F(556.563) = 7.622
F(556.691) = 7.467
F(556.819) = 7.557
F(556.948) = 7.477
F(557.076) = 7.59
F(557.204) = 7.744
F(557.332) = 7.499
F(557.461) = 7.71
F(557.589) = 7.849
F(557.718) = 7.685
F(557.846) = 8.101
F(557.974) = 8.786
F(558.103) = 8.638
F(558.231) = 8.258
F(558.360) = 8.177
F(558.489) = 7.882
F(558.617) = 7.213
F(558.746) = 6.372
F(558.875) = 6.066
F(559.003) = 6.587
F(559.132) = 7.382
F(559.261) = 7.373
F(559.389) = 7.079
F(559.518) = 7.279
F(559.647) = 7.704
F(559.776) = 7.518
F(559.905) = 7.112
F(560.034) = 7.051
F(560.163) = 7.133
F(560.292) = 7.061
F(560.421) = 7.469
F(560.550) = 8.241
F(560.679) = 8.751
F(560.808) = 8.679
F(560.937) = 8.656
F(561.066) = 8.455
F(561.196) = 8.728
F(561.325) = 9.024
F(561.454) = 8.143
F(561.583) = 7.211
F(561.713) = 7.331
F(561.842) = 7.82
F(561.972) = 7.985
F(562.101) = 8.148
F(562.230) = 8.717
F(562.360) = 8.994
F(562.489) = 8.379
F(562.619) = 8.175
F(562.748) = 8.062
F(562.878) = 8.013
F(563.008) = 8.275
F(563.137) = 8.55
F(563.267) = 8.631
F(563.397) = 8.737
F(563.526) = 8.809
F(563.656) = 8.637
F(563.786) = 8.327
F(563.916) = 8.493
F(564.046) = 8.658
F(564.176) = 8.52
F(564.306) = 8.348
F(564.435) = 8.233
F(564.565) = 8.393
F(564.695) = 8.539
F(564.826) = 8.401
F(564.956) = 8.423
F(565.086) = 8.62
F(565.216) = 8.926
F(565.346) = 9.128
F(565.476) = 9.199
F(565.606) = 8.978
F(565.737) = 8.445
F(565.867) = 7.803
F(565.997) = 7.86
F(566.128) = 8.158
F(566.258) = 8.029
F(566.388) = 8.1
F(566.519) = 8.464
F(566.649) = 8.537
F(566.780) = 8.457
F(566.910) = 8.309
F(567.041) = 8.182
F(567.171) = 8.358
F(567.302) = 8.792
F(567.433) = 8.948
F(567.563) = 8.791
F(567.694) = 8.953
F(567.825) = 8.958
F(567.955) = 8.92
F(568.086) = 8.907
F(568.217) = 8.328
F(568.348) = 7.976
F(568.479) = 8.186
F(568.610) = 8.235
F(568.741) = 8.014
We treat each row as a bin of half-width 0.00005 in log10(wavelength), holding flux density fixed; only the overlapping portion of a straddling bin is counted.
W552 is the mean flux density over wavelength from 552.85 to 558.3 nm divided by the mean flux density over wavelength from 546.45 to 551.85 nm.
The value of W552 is 1.1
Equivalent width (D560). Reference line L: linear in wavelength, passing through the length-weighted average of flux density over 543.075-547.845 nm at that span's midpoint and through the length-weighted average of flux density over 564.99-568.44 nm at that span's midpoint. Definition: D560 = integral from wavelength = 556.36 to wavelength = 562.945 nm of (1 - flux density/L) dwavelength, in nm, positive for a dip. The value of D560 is 0.32 nm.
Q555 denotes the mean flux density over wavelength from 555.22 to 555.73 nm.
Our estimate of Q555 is 8.44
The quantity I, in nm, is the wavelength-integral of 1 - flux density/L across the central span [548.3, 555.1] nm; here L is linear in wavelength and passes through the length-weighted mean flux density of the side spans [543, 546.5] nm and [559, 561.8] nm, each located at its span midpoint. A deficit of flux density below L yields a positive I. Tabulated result -0.25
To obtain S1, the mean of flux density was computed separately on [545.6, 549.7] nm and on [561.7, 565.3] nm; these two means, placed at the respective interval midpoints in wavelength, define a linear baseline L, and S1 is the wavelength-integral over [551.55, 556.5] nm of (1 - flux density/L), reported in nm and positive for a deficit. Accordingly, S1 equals -0.159 nm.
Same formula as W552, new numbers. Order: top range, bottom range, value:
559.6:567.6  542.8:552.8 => 1.10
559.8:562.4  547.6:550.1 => 1.05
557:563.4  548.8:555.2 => 1.00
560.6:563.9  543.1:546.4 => 1.13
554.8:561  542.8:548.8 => 1.05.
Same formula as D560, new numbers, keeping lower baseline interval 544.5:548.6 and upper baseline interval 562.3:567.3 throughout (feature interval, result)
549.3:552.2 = 0.09 nm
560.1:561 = 0.03 nm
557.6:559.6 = 0.15 nm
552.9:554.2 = -0.06 nm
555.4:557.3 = -0.02 nm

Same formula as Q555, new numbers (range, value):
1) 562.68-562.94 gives 8.04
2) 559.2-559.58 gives 7.25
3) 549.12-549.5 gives 8.16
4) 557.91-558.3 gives 8.55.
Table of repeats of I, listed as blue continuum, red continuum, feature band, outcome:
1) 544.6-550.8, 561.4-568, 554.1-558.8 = -0.064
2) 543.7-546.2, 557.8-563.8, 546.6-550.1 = -0.029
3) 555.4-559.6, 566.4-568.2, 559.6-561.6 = 0.028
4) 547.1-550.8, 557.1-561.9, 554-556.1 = -0.216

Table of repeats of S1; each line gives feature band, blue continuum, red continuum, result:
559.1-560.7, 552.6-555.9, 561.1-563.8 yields 0.165 nm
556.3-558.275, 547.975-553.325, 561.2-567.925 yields 0.041 nm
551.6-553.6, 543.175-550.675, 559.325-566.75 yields -0.058 nm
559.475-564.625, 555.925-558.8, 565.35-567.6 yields 0.017 nm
